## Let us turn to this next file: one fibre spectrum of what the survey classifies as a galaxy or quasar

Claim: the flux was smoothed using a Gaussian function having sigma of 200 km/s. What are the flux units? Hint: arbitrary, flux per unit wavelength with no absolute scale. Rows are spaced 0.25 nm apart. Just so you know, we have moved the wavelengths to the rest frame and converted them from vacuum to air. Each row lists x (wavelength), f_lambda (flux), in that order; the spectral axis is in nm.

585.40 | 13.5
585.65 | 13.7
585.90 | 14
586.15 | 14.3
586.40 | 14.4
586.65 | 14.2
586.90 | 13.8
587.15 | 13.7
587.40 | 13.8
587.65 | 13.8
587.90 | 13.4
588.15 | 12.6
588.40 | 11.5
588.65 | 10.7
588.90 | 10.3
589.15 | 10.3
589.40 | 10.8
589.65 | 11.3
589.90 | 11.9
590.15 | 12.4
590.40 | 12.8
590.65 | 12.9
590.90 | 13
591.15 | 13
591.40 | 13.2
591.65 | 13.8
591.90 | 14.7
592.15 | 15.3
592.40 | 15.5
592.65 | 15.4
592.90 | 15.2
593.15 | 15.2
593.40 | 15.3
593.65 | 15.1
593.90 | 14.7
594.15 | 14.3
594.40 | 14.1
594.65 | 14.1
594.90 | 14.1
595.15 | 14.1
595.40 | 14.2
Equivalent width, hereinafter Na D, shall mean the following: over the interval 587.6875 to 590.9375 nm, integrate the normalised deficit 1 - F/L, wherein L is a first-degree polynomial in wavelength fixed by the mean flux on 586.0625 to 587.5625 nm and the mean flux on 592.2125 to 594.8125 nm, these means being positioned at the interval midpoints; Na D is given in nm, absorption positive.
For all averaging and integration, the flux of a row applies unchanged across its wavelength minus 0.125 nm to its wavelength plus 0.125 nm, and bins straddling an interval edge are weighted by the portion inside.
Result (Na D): 0.56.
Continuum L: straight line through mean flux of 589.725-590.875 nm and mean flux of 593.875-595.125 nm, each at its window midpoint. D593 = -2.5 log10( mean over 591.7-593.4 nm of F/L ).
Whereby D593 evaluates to -0.133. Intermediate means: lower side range 12.5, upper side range 14.2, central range 15.2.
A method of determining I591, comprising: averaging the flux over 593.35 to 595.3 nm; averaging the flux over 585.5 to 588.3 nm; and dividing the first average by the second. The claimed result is 1.05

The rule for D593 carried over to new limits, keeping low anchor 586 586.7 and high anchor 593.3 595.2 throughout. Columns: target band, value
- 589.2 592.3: 0.12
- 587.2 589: 0.16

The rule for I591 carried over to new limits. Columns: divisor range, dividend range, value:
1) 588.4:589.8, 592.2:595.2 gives 1.37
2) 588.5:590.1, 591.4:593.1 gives 1.36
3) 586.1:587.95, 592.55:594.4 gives 1.07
